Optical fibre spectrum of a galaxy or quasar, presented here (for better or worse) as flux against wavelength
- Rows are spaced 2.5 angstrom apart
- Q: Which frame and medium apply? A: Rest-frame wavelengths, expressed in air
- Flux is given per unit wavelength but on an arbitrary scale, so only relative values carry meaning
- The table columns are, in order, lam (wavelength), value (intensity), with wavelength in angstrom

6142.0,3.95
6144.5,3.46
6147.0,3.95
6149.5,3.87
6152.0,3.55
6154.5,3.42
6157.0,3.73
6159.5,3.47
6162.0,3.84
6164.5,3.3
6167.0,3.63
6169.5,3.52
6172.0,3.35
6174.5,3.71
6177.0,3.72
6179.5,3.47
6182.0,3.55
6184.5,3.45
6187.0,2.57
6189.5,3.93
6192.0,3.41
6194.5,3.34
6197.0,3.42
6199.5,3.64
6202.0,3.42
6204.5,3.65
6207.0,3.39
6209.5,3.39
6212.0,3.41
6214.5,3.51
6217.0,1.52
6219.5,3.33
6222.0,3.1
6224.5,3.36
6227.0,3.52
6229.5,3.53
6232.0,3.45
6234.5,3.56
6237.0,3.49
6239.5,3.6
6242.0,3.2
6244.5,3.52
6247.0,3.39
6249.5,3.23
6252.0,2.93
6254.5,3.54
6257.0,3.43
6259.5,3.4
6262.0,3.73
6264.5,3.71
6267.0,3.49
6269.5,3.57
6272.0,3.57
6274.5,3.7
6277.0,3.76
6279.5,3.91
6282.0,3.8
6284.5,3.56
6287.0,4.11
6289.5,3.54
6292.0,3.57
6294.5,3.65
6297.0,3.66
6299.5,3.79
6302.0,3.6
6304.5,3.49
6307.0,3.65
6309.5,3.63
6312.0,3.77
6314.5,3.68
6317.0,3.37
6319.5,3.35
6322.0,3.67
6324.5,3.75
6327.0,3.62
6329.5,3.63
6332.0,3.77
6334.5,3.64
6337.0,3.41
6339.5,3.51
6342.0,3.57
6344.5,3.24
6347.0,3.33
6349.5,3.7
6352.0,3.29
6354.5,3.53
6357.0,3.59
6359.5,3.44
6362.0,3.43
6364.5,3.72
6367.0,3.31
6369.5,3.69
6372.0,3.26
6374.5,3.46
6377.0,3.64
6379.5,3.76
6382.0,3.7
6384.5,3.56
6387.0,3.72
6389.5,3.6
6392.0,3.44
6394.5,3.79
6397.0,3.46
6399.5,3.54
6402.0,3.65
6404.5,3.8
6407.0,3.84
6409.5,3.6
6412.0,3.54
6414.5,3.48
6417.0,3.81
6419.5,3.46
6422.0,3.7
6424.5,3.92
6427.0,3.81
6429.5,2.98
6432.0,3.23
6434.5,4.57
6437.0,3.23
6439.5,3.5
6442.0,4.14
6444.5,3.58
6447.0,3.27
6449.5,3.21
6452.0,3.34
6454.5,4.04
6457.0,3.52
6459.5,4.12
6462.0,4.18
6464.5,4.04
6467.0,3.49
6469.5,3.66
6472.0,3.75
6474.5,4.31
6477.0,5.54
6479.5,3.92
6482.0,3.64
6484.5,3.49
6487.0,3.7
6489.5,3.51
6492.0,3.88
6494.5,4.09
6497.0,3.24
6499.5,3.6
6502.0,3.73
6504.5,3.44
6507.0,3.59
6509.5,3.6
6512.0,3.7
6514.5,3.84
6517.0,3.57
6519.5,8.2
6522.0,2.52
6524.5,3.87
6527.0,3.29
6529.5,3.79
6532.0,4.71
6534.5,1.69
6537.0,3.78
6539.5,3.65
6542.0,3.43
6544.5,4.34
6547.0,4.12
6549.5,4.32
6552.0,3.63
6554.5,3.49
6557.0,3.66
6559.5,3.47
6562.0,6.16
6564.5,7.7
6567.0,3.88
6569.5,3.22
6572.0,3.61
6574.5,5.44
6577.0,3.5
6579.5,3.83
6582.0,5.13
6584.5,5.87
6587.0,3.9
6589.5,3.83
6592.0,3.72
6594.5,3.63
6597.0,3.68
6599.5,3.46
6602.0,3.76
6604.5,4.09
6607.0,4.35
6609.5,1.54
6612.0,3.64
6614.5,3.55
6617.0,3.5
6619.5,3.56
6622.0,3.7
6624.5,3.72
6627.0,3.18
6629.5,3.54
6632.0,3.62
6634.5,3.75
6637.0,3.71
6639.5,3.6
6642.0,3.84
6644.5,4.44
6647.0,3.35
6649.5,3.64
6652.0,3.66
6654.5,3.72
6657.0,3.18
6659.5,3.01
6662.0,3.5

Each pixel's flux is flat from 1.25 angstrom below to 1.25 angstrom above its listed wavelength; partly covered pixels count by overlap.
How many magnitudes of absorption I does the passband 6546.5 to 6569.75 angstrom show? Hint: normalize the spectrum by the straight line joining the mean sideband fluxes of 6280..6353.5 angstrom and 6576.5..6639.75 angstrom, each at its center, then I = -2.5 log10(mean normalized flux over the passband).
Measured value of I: -0.19 mag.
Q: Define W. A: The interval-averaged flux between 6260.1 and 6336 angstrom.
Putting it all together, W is 3.65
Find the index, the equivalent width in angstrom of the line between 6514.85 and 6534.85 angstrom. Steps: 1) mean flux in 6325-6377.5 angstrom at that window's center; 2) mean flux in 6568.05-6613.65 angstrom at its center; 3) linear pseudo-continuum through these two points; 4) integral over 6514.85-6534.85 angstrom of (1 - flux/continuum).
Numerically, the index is -1.4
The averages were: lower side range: 3.51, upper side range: 3.9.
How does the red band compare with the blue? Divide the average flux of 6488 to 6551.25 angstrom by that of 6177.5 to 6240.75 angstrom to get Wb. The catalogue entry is 1.13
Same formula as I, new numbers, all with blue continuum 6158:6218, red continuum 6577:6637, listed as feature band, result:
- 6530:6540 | 0.07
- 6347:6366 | 0.01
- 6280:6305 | -0.06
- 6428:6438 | 0.03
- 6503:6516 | 0.01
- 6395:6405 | -0.01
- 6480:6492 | 0.01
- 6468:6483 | -0.14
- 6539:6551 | -0.08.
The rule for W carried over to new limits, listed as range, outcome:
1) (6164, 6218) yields 3.39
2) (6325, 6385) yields 3.54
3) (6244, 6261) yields 3.35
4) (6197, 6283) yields 3.43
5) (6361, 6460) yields 3.61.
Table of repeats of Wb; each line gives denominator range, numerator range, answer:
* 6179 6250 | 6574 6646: 1.14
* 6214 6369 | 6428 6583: 1.12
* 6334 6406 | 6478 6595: 1.13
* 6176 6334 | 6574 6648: 1.09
